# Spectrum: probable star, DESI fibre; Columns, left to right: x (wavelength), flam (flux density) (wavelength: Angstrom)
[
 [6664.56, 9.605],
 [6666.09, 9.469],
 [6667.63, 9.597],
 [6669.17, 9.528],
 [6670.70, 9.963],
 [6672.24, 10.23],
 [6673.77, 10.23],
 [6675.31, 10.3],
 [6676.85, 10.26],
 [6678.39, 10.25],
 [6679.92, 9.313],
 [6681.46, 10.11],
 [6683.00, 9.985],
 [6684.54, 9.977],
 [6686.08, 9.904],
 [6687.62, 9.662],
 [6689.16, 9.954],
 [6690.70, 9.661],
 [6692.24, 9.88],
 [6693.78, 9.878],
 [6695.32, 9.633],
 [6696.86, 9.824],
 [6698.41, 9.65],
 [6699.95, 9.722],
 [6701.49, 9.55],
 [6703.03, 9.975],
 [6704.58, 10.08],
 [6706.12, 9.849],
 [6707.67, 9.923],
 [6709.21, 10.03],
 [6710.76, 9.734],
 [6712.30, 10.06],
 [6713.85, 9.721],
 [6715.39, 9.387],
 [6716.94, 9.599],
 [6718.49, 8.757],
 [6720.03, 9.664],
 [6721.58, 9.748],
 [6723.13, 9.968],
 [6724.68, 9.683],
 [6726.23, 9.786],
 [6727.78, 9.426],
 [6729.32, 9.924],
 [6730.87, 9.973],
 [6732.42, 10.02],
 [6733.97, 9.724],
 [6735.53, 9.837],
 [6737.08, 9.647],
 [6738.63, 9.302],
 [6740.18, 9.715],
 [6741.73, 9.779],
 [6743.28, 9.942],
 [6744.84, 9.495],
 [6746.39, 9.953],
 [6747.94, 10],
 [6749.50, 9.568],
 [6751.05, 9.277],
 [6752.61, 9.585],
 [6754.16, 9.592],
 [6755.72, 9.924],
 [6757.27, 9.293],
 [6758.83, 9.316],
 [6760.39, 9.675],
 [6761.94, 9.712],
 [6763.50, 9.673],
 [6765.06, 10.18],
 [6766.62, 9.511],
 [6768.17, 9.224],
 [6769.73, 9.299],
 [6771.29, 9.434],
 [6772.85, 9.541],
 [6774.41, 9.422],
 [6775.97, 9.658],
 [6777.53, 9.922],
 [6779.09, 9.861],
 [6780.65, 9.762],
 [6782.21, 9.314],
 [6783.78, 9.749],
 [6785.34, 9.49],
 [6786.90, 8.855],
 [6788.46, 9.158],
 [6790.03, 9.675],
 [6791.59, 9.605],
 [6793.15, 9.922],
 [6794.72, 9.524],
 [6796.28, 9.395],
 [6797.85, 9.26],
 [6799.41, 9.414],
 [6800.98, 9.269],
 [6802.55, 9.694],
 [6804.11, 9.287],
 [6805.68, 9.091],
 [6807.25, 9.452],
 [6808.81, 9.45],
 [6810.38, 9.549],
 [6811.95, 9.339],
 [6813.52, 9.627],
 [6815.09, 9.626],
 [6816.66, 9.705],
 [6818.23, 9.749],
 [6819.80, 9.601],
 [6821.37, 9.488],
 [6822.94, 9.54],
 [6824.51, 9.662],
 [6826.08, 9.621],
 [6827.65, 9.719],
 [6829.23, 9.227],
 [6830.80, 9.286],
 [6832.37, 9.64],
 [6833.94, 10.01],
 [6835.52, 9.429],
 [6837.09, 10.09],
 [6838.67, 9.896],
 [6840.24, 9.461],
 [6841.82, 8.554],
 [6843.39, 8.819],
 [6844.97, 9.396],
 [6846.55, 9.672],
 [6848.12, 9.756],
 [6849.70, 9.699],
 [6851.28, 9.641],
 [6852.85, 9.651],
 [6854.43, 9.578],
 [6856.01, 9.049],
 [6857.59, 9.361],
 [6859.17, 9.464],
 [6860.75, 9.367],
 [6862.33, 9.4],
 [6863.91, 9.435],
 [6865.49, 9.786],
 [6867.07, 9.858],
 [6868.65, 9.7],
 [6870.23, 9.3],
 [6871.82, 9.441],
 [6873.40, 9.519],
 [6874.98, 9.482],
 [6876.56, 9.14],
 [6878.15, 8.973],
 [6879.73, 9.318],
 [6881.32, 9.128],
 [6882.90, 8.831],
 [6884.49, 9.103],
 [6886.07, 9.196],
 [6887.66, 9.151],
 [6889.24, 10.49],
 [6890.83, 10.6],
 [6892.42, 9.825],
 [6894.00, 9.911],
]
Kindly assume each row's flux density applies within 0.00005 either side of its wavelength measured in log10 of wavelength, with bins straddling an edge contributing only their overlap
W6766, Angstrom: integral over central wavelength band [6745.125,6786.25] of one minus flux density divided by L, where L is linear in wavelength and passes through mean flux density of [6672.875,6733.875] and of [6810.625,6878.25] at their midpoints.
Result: 0.3 Angstrom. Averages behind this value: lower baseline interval 9.82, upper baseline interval 9.51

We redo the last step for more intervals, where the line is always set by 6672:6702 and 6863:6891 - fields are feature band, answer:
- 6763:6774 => 0.2 Angstrom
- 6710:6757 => 0.5 Angstrom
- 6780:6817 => 0.6 Angstrom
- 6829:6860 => 0.1 Angstrom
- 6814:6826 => -0.1 Angstrom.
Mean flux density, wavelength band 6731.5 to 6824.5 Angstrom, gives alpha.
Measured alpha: 9.57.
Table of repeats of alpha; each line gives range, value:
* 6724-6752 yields 9.72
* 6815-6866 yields 9.52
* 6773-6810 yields 9.49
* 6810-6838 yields 9.61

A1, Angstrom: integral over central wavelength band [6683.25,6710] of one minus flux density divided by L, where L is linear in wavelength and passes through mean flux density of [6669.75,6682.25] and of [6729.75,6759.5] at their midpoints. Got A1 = 0.3 Angstrom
